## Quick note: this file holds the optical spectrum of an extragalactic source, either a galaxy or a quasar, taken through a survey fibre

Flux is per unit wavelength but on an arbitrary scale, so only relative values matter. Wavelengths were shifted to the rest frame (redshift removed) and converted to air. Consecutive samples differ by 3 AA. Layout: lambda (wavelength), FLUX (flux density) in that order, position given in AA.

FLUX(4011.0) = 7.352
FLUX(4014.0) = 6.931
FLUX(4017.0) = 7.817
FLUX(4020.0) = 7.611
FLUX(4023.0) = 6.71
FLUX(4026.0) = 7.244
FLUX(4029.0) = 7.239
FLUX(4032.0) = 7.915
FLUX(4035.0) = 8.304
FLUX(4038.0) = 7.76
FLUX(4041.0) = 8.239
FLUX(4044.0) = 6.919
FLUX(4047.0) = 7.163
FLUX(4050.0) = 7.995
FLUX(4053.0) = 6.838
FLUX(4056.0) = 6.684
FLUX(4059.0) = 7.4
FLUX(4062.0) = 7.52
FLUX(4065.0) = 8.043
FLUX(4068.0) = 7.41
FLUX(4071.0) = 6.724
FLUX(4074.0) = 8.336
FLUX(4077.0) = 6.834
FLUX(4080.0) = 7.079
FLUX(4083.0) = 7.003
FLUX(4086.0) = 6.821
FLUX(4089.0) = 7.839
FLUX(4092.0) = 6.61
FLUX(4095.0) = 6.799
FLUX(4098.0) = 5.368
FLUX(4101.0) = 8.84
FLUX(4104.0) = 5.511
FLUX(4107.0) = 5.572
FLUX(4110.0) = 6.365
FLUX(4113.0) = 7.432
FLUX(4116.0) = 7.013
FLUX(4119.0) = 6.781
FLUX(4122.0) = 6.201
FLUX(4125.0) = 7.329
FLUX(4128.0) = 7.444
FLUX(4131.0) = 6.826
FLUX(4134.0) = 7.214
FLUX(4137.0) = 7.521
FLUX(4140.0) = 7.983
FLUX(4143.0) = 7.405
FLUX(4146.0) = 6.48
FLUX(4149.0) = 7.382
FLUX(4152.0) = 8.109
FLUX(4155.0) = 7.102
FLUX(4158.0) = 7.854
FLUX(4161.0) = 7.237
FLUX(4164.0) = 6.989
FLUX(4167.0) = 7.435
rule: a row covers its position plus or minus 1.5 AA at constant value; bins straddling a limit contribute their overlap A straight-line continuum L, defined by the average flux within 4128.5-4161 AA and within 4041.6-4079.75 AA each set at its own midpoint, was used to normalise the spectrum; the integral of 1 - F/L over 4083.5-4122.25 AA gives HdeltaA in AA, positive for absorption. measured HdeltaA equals 3.3 AA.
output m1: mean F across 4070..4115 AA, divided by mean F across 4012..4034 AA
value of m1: 0.93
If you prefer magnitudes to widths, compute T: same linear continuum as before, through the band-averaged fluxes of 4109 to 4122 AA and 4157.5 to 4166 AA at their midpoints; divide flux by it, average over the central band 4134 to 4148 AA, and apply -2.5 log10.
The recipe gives -0.04 mag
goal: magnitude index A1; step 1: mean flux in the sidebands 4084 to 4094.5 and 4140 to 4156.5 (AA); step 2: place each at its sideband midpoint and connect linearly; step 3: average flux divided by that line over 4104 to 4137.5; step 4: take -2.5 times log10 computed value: 0.07 mag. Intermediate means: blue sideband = 7.06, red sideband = 7.36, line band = 6.8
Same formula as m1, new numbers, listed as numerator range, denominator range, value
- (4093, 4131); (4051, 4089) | 0.93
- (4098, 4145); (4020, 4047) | 0.93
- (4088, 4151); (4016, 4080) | 0.93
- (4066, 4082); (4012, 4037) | 0.98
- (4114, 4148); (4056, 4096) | 0.98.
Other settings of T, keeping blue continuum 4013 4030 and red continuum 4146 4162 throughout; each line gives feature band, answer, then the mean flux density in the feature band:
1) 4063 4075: -0.04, 7.59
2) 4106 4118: 0.12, 6.65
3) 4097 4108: 0.15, 6.4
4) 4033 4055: -0.04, 7.59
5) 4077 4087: 0.06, 6.95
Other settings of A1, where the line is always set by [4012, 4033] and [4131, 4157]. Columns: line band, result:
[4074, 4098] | 0.057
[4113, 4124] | 0.087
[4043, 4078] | 0.002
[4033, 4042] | -0.104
